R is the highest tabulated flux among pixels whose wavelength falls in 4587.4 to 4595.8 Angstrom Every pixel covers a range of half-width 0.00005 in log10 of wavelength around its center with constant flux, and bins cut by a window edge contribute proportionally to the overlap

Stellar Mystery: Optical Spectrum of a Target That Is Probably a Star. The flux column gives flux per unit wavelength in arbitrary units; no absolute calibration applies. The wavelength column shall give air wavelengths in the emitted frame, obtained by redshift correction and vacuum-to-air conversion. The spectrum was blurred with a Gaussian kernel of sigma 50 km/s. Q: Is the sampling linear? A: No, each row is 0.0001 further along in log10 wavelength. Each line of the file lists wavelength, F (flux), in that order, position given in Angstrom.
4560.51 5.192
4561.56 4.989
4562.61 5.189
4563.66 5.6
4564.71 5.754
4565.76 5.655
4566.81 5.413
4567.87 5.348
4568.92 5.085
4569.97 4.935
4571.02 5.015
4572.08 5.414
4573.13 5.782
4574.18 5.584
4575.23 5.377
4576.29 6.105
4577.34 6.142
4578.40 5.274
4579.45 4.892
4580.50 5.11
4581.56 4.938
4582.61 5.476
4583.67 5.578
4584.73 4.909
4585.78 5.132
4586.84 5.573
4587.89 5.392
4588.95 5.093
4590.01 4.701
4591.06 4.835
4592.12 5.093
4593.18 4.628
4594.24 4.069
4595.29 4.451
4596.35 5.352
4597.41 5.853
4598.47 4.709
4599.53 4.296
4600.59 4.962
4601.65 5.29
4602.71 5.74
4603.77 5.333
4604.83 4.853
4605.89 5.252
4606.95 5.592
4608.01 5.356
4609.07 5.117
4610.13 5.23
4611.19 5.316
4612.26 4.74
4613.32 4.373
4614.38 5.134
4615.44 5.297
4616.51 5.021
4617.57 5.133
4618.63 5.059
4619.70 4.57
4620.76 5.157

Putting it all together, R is 5.392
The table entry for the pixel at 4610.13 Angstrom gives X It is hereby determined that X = 5.23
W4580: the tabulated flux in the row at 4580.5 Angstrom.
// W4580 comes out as 5.11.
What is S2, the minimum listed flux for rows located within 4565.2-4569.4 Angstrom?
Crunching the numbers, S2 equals 5.085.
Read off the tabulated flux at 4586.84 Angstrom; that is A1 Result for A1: 5.573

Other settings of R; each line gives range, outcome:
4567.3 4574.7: 5.782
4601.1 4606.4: 5.74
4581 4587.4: 5.578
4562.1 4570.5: 5.754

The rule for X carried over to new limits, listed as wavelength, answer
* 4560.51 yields 5.192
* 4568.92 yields 5.085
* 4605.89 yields 5.252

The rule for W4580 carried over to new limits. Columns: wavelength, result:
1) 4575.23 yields 5.377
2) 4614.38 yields 5.134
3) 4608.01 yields 5.356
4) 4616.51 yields 5.021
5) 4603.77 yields 5.333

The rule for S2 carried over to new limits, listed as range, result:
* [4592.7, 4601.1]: 4.069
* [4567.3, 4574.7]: 4.935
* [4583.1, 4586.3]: 4.909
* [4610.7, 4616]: 4.373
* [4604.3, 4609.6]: 4.853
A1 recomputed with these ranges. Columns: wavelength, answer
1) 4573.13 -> 5.782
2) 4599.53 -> 4.296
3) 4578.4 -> 5.274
